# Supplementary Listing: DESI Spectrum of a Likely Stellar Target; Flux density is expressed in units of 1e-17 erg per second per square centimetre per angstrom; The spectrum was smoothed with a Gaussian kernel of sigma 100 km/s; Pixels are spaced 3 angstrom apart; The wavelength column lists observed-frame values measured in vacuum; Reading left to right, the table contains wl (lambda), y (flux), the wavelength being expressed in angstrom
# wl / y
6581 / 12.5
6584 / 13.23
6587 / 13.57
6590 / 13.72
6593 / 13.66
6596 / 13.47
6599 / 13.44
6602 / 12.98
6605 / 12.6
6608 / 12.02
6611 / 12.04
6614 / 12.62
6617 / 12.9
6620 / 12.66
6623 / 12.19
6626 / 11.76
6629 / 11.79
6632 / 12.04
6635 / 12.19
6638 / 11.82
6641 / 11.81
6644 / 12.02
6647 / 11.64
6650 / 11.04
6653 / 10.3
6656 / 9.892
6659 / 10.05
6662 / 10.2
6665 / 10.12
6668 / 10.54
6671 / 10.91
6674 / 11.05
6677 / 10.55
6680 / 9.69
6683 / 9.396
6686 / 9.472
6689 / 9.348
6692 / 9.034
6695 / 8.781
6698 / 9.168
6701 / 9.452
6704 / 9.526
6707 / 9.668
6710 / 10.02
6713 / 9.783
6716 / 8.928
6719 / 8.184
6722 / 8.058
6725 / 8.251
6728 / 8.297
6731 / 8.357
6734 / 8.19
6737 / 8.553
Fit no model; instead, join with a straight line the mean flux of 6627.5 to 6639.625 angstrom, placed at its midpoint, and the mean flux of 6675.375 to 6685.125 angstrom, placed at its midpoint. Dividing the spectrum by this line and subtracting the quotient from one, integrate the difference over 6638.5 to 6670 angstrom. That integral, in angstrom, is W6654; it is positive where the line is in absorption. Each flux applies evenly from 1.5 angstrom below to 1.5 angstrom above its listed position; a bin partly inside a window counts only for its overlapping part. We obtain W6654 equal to 0.7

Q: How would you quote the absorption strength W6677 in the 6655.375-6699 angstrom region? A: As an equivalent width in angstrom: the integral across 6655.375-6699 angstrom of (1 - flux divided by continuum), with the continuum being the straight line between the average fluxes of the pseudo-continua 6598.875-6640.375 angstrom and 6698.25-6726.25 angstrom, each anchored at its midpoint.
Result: 1.8 angstrom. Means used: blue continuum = 12.3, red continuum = 9.11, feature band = 9.89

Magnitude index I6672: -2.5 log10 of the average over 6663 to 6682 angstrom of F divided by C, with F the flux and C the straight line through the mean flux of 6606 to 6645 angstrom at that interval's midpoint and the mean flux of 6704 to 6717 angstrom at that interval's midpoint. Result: 0.03 mag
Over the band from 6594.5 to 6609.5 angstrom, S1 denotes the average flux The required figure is 12.9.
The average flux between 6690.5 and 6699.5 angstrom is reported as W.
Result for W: 8.99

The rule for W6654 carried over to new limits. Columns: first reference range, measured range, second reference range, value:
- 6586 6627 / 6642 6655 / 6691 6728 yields 0.1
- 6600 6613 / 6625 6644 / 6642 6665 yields -0.8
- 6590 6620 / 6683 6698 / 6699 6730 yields 1.0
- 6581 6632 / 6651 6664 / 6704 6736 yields 1.0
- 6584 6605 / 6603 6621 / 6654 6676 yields 0.2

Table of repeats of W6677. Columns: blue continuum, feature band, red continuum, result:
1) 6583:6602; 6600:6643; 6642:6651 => 0.7 angstrom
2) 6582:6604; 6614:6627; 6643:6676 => -0.2 angstrom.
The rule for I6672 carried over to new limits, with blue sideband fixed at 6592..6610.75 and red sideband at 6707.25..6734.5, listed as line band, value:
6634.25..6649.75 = -0.03 mag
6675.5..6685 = 0.03 mag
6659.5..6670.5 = 0.04 mag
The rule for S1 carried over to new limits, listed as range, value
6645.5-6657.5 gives 10.7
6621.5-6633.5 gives 11.9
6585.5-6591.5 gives 13.6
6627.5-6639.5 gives 12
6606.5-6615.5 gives 12.2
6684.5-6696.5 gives 9.16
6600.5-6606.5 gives 12.8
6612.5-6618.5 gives 12.8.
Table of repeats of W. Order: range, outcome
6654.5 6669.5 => 10.2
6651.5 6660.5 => 10.1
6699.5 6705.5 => 9.49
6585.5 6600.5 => 13.6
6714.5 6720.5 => 8.56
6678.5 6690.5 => 9.48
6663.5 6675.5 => 10.7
